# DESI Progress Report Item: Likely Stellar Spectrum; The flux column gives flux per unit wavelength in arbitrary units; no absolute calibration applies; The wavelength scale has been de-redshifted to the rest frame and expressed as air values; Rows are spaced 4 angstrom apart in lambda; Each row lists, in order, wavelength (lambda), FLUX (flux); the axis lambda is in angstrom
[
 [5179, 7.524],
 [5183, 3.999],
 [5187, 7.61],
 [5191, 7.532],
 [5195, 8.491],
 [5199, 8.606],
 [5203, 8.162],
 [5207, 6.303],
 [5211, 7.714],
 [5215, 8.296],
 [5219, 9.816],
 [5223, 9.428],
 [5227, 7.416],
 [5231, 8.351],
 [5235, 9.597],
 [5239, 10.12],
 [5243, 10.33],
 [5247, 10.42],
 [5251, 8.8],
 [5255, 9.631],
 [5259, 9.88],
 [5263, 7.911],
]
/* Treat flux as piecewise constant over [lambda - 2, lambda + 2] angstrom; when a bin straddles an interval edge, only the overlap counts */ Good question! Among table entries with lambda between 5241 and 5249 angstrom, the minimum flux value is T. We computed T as 10.33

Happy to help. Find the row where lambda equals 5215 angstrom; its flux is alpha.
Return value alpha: 8.296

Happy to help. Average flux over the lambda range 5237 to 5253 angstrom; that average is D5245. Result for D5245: 9.92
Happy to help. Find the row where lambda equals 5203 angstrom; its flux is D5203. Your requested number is 8.162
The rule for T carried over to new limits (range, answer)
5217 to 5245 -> 7.416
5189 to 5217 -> 6.303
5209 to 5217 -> 7.714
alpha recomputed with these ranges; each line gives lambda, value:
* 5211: 7.714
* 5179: 7.524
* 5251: 8.8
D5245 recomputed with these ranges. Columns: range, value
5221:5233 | 8.4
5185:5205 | 8.08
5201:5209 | 7.23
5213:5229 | 8.74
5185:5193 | 7.57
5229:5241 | 9.36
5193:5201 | 8.55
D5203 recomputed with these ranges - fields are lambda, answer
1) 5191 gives 7.532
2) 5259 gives 9.88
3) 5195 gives 8.491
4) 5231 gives 8.351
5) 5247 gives 10.42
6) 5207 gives 6.303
